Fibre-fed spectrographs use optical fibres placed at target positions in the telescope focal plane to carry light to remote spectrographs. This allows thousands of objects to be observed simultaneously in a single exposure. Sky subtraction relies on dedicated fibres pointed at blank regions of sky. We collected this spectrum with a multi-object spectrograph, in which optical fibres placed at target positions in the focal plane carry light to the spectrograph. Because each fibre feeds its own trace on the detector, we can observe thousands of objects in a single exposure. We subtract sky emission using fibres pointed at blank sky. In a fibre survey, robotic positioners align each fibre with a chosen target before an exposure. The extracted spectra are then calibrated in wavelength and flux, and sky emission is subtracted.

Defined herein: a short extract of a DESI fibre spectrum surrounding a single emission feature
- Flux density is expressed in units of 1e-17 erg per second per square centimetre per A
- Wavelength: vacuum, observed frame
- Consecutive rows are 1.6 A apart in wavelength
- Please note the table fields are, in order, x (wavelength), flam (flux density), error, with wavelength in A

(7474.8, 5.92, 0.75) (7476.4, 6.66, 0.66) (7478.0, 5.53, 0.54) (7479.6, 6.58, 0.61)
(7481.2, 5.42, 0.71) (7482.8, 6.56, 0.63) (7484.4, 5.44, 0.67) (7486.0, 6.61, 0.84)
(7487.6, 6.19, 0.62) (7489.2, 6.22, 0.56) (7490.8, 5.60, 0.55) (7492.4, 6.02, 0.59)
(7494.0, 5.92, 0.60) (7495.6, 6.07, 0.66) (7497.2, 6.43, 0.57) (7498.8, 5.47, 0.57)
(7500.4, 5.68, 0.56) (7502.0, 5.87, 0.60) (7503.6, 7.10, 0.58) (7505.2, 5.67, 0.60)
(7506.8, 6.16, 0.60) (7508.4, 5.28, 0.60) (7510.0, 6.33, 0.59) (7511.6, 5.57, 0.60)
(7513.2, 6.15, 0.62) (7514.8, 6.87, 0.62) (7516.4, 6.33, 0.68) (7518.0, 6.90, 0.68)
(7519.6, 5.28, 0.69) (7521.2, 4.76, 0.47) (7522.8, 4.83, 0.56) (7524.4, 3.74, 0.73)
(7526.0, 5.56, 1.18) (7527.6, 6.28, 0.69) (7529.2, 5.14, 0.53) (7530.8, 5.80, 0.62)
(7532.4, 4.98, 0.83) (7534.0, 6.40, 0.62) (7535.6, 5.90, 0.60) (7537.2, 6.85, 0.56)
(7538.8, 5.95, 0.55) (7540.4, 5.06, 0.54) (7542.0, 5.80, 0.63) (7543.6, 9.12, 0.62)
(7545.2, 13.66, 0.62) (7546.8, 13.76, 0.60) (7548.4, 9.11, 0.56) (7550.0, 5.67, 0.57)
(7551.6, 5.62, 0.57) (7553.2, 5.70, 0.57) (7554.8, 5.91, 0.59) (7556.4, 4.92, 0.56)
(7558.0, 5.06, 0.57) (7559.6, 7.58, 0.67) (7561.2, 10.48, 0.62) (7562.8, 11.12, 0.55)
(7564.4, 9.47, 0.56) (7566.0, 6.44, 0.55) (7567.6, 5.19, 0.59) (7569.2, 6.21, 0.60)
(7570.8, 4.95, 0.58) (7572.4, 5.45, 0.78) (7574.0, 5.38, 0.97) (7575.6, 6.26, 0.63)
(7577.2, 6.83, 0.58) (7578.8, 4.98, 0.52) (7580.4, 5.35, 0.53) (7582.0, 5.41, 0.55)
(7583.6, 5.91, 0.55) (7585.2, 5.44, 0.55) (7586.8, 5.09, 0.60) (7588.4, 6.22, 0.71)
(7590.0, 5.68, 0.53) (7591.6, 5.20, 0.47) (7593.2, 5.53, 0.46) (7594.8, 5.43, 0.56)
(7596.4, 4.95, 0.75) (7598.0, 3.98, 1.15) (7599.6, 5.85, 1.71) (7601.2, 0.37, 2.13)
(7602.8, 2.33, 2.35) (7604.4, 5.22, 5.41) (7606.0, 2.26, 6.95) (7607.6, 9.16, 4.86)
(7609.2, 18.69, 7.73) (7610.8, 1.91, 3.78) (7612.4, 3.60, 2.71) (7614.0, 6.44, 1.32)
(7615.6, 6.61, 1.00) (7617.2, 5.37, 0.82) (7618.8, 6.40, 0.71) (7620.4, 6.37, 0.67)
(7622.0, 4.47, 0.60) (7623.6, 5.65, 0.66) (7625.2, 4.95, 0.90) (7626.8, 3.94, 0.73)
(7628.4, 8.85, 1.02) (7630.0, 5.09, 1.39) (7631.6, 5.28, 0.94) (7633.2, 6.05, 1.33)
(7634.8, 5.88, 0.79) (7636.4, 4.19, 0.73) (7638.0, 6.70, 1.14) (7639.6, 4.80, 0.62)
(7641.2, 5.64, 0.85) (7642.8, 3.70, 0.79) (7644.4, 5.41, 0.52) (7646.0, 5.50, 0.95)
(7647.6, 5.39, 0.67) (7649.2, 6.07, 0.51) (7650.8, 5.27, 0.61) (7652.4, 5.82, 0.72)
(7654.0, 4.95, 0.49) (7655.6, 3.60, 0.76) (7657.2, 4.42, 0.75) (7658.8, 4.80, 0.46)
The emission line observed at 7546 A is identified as [S II] 6716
